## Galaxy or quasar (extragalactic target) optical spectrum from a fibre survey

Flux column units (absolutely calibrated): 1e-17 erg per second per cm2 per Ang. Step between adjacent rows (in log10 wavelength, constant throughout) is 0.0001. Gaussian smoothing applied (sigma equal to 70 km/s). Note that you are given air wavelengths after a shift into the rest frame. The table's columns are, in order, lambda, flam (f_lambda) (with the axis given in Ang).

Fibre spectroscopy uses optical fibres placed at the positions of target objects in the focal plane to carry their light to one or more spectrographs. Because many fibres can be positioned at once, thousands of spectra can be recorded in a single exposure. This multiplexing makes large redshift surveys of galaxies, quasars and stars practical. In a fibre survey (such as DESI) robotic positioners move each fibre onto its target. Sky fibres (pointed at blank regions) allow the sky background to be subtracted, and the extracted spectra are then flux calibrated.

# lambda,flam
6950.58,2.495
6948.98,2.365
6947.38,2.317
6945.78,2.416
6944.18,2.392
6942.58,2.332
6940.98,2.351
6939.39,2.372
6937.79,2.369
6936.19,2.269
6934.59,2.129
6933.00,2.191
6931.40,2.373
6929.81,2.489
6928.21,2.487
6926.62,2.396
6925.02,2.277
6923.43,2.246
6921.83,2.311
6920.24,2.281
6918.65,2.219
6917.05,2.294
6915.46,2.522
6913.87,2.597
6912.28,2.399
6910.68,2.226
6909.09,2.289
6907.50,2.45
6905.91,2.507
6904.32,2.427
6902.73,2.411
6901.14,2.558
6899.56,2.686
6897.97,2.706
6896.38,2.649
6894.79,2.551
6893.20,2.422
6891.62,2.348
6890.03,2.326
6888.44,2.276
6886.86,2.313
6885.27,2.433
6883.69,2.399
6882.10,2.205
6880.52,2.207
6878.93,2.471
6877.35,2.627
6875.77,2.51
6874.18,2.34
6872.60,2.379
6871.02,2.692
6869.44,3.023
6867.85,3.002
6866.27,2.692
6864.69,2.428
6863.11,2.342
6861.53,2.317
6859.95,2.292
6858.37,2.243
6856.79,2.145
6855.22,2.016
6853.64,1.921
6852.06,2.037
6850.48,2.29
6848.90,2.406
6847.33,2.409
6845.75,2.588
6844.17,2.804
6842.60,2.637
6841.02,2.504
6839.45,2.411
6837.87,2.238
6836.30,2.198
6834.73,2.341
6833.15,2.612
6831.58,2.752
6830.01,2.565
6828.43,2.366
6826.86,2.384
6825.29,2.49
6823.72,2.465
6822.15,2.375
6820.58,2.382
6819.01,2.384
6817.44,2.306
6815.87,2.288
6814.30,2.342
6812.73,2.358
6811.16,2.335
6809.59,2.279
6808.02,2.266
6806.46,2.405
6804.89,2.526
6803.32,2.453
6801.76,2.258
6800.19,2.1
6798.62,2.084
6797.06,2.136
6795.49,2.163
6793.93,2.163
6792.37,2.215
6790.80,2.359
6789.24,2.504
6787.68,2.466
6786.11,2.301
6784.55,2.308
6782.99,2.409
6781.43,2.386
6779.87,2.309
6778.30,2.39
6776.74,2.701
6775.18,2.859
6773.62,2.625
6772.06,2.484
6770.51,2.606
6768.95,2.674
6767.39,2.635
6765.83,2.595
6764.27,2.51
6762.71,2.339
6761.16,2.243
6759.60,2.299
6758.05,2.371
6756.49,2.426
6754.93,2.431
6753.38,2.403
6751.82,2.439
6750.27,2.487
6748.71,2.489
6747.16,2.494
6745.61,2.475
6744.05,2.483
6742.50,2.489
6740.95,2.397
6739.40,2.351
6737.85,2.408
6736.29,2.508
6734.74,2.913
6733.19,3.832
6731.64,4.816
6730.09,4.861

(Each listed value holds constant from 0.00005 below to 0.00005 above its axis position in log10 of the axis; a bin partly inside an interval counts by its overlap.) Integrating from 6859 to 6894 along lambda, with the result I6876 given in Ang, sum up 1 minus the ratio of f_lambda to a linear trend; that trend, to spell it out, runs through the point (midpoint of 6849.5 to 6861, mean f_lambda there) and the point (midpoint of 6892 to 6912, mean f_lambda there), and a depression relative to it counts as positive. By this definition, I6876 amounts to -2.5 Ang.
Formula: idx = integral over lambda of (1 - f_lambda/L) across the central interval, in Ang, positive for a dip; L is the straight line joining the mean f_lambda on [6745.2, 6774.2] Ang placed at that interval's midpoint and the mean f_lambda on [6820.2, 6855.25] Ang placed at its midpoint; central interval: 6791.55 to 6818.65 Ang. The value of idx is 1.8 Ang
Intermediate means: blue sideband 2.47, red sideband 2.41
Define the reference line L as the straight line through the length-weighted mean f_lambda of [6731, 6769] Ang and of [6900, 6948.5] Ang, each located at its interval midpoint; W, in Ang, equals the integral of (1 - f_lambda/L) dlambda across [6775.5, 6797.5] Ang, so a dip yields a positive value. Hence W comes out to 1.7 Ang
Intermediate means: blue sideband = 2.61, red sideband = 2.37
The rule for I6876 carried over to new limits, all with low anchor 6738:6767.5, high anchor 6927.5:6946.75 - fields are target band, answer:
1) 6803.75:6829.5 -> 0.3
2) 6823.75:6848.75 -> -0.9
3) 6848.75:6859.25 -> 1.1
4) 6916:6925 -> 0.3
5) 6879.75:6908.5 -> -0.8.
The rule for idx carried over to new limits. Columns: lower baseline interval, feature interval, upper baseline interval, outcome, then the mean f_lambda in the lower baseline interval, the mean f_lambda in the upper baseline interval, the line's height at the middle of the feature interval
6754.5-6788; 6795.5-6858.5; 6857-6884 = 3.1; 2.47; 2.47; 2.47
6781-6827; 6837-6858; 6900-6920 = 0.2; 2.33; 2.41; 2.36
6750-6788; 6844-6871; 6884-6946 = 0.1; 2.47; 2.39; 2.42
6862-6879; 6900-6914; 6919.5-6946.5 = 0.1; 2.59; 2.33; 2.44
